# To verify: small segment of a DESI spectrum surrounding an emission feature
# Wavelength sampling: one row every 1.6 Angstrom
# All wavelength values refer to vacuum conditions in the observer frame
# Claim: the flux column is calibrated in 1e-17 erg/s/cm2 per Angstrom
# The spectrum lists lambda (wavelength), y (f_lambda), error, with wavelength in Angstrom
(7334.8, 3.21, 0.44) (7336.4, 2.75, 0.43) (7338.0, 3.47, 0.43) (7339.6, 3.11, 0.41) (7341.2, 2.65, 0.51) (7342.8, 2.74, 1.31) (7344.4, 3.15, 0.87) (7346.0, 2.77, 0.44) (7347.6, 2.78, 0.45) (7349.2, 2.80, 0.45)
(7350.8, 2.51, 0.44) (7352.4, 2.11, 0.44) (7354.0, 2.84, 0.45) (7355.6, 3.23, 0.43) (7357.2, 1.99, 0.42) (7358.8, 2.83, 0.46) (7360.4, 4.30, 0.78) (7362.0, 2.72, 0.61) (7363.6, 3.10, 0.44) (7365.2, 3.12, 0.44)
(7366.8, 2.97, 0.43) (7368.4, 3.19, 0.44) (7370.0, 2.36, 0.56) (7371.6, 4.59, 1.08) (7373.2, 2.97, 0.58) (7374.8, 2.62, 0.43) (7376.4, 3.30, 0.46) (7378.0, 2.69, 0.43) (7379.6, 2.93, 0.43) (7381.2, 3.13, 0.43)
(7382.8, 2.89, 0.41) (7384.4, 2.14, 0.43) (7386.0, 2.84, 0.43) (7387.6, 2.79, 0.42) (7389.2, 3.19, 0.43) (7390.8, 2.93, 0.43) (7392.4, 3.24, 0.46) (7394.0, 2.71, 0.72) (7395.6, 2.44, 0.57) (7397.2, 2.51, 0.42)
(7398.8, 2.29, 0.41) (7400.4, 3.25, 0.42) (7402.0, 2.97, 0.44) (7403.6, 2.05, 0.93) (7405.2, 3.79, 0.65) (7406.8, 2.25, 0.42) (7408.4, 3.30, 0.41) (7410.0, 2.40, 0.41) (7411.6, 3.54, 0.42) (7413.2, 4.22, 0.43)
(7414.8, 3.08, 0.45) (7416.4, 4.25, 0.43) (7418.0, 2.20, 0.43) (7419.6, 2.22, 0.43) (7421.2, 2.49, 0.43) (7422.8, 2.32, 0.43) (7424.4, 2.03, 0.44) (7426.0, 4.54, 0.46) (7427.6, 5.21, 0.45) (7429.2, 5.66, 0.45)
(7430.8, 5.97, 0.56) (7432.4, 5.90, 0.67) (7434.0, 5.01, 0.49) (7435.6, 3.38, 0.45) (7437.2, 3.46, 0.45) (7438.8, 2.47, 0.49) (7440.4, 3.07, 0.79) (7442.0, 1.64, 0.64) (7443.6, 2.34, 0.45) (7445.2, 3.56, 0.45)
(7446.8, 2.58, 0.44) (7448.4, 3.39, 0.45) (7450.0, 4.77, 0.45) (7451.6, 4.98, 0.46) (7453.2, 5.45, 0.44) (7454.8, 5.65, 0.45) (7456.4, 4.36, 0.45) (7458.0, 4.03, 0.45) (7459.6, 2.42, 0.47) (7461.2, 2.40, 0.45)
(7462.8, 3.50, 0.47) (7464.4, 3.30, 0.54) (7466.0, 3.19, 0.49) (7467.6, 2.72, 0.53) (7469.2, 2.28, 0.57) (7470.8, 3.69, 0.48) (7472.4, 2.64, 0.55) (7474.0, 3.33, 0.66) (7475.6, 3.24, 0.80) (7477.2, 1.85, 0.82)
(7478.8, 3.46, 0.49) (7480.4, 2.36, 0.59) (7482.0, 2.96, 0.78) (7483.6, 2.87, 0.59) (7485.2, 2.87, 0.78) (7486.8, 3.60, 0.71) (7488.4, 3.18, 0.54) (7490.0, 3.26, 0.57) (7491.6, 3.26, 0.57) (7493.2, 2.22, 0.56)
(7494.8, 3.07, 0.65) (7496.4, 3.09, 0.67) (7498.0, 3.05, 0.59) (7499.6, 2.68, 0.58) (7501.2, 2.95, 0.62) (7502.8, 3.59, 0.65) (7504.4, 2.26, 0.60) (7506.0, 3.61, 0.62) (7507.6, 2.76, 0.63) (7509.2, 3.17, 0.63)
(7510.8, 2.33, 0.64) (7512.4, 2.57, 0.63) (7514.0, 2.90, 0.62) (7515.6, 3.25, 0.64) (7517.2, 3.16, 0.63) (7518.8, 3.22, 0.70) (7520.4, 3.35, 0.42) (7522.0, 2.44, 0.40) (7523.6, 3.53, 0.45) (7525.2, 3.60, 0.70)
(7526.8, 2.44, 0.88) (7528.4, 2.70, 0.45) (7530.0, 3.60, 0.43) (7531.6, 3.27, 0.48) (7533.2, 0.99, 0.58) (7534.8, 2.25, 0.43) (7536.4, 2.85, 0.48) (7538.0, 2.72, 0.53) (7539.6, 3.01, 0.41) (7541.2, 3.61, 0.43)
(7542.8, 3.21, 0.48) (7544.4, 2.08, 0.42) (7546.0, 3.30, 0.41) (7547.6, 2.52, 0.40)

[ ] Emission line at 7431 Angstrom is H-alpha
